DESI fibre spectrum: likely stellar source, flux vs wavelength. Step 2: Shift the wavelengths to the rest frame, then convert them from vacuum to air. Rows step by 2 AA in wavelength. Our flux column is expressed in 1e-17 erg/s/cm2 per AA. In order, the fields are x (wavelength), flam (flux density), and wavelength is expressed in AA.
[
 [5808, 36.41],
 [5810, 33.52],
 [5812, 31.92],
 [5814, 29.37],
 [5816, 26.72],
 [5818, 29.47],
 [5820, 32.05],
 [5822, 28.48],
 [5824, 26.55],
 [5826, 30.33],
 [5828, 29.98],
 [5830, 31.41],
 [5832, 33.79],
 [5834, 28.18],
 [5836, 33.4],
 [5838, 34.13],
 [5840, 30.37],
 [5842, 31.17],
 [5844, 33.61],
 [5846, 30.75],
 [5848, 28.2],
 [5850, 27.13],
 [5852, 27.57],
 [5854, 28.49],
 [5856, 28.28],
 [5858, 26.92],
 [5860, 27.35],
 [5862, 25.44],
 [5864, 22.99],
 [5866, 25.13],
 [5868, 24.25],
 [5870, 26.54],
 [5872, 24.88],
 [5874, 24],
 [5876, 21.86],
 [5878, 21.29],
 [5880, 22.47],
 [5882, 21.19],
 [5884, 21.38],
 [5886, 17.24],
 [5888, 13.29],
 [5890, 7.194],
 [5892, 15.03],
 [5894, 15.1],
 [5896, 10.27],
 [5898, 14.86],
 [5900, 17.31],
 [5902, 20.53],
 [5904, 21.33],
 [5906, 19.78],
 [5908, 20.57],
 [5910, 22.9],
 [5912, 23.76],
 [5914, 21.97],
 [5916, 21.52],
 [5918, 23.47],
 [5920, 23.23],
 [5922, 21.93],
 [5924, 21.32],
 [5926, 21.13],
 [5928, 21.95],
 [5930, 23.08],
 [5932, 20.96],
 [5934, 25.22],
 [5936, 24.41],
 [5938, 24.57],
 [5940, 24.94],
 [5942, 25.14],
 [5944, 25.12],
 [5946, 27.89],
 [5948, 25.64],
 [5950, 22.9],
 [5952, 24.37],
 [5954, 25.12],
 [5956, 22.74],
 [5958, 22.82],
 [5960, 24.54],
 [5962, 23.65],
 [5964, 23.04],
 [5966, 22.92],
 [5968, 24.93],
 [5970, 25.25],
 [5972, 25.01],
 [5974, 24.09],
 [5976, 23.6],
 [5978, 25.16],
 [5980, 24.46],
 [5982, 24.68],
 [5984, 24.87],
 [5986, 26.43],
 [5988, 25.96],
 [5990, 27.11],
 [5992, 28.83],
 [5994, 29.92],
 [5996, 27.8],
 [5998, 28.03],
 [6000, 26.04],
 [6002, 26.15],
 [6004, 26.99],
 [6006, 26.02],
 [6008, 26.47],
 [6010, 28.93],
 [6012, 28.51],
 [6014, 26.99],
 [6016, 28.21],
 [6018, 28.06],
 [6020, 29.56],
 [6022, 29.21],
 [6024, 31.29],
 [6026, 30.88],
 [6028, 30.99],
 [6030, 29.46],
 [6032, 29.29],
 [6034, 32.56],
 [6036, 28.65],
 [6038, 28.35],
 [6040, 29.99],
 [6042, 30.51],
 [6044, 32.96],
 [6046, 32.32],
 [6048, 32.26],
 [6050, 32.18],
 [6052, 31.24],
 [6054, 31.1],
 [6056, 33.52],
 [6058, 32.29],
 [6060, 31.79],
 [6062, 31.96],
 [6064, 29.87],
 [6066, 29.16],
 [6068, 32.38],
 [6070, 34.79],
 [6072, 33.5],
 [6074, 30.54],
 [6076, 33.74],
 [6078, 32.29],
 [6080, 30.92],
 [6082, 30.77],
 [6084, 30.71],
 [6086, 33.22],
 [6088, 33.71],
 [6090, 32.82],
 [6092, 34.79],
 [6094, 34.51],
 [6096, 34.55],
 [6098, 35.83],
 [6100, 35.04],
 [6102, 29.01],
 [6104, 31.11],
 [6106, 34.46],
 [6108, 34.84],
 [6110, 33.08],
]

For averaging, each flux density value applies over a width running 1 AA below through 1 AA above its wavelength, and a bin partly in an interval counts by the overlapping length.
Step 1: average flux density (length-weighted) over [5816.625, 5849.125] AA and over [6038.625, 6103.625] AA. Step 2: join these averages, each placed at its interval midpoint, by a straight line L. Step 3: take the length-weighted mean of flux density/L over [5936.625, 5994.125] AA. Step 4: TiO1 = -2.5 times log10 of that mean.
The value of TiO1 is 0.26 mag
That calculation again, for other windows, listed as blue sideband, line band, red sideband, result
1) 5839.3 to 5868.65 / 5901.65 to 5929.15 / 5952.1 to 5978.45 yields 0.18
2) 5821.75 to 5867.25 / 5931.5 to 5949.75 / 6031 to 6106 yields 0.22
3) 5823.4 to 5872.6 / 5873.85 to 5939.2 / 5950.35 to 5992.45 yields 0.31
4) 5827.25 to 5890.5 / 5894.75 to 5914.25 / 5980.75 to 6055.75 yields 0.37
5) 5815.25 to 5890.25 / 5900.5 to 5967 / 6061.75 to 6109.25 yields 0.24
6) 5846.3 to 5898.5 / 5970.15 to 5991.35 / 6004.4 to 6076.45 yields 0.09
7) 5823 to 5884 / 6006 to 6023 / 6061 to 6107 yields 0.11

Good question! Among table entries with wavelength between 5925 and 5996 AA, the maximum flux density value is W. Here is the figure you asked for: 29.92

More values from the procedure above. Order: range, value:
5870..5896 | 26.54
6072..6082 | 33.74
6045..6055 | 32.32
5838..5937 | 34.13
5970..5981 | 25.25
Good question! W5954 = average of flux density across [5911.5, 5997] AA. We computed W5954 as 24.4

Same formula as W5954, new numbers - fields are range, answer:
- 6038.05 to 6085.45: 31.7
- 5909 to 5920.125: 22.8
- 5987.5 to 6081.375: 30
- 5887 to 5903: 14.2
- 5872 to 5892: 19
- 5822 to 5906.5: 24.4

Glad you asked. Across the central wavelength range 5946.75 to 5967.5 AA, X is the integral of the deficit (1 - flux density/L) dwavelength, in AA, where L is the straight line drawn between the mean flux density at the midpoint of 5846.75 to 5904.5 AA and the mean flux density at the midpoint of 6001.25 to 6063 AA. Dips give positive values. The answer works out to 1.7 AA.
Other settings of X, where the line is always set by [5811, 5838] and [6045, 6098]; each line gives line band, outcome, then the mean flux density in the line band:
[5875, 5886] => 3.4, 21.2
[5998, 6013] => 2.2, 27.1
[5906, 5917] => 3.2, 21.9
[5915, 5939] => 6.5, 22.7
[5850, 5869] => 2.6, 26.3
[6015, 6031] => 1.1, 29.7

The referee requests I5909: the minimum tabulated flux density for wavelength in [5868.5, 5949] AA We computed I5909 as 7.194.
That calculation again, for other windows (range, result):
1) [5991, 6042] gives 26.02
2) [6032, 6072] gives 28.35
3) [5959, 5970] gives 22.92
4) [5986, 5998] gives 25.96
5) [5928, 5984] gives 20.96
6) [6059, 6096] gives 29.16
